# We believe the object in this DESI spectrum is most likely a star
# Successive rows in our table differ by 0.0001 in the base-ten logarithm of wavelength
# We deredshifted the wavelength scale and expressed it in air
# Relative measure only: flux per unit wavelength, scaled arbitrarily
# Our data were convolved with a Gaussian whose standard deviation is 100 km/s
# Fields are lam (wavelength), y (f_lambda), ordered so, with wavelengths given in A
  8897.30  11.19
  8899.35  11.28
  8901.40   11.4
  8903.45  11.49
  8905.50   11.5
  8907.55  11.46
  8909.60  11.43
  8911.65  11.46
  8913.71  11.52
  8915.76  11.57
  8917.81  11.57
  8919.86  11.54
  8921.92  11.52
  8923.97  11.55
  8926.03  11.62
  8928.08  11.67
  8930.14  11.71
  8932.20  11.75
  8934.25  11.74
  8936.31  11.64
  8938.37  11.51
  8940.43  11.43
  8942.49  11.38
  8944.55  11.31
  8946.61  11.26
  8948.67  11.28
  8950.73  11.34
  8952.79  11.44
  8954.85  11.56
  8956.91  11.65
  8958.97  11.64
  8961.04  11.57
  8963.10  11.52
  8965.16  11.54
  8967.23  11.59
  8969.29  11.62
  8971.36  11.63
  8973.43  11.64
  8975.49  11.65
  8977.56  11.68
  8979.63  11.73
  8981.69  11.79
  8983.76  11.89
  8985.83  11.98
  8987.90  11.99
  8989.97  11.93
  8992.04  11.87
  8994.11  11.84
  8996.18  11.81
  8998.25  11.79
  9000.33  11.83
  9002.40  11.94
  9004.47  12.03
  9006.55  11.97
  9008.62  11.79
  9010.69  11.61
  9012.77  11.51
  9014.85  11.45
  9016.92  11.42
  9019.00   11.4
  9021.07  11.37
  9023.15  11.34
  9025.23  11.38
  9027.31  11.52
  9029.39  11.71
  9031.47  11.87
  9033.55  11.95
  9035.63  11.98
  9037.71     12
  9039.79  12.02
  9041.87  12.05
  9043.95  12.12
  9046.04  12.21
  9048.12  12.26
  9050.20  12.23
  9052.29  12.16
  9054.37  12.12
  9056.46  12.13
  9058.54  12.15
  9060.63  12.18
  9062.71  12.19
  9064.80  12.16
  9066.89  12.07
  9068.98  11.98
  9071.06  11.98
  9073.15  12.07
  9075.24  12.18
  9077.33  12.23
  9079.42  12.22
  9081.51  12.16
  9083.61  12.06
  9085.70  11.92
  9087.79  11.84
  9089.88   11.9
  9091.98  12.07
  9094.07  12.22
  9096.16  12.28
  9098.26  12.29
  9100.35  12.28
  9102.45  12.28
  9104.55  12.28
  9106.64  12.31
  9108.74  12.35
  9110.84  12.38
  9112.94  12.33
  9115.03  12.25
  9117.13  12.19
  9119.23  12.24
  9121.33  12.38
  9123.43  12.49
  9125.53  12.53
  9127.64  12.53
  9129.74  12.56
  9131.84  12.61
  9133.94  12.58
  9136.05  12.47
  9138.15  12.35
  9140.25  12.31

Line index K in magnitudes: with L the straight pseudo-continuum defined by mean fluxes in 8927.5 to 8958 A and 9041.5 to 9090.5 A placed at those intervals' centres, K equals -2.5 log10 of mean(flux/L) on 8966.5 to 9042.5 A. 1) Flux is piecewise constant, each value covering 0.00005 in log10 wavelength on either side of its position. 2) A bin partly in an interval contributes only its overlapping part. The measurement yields 0.006 mag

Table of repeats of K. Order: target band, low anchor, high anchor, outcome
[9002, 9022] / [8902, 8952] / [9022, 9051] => 0.02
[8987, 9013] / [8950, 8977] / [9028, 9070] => -0.01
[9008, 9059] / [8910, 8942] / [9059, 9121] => 0.01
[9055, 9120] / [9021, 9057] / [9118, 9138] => 0.01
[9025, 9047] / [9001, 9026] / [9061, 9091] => -0.01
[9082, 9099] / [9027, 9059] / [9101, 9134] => 0.02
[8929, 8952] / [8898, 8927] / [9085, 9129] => 0.01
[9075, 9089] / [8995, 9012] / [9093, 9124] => 0.01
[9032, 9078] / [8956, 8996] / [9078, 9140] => 0.00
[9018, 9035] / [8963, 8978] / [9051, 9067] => 0.03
